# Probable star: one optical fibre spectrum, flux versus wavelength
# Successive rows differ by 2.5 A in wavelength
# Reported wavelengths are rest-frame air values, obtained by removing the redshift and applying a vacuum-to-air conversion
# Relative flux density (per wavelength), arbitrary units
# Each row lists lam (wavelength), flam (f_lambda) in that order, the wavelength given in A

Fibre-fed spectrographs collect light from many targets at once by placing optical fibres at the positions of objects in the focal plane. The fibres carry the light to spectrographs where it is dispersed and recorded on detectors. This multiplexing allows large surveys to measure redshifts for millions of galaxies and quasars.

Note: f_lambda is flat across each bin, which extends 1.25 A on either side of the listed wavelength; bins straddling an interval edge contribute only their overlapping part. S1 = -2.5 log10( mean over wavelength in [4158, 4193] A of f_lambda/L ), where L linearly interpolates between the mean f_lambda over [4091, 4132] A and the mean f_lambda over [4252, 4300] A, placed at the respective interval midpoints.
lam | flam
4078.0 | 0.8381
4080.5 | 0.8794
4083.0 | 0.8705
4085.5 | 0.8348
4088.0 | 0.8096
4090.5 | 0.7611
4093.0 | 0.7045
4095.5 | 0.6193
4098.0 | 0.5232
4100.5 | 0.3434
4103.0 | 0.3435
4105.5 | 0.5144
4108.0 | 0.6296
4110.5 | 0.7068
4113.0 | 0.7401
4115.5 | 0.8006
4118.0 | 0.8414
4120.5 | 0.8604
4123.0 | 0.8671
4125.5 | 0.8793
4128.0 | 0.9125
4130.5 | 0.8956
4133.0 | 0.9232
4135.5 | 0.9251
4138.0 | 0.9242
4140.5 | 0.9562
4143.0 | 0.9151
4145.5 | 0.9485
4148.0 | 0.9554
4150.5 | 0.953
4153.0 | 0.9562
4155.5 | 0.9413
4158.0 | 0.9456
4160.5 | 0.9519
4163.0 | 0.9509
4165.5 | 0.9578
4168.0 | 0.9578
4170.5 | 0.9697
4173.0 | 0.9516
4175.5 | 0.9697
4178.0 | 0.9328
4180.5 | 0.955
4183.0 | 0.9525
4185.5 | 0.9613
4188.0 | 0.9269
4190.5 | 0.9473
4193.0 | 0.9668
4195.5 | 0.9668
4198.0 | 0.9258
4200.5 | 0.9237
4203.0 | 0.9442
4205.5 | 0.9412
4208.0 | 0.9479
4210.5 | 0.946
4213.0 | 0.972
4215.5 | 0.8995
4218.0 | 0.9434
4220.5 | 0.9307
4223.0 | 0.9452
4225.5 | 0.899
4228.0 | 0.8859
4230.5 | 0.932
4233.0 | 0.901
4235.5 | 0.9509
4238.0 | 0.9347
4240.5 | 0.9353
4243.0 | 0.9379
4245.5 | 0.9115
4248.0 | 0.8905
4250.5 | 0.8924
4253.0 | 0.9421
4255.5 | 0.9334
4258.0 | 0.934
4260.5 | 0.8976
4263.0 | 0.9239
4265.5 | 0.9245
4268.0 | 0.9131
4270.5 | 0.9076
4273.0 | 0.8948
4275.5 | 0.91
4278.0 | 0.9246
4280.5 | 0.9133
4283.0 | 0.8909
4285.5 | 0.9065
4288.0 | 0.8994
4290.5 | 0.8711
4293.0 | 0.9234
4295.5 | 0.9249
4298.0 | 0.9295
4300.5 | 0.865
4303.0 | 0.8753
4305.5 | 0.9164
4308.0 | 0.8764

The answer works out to -0.21 mag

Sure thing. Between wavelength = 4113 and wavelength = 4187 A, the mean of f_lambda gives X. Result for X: 0.925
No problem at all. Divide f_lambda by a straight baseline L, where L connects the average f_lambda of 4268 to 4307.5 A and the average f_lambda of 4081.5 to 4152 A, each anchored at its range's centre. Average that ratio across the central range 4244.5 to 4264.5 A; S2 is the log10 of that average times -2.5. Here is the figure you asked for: -0.04 mag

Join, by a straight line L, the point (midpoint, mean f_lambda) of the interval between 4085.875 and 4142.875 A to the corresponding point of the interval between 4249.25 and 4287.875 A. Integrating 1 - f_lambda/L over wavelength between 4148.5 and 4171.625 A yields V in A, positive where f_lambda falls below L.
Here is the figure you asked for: -4.4 A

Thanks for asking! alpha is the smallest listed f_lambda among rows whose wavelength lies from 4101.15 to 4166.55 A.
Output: 0.3435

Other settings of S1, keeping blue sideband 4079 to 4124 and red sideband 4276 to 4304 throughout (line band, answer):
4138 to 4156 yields -0.250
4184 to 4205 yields -0.180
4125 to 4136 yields -0.232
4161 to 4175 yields -0.233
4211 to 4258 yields -0.100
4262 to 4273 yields -0.043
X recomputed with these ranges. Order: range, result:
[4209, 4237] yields 0.928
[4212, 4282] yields 0.92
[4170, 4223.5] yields 0.946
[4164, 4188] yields 0.955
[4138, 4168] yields 0.948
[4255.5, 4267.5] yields 0.921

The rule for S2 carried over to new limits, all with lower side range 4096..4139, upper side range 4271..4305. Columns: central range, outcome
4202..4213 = -0.15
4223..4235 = -0.08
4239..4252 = -0.06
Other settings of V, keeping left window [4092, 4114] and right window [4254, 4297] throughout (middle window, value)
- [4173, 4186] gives -4.24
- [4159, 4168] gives -3.49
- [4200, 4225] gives -4.89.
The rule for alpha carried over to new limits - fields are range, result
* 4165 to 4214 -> 0.9237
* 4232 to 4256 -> 0.8905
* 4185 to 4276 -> 0.8859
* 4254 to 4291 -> 0.8711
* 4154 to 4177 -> 0.9413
